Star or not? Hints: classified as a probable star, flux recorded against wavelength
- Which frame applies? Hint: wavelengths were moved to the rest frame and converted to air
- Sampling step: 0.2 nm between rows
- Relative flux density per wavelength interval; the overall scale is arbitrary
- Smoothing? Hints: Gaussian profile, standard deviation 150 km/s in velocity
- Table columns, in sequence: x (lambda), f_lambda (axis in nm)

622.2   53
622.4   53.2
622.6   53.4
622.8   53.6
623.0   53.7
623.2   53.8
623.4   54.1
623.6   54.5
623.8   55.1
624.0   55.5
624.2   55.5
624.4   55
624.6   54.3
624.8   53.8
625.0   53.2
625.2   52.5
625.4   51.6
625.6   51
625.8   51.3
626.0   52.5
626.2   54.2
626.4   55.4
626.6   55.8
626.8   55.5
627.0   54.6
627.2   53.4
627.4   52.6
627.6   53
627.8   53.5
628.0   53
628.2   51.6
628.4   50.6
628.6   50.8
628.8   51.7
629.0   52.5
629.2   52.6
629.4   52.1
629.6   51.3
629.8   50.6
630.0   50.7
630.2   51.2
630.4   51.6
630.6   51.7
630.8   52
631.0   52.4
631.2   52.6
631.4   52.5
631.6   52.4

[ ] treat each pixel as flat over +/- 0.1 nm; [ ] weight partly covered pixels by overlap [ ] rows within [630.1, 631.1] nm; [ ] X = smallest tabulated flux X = 51.2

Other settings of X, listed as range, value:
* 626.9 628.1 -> 52.6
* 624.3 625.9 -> 51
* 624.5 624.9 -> 53.8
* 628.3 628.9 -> 50.6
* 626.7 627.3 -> 53.4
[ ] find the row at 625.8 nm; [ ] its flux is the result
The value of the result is 51.3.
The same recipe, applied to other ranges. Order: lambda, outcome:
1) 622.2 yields 53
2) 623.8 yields 55.1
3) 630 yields 50.7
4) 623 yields 53.7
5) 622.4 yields 53.2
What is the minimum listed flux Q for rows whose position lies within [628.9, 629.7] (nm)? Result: 51.3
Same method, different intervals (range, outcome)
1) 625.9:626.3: 52.5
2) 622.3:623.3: 53.2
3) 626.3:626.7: 55.4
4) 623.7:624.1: 55.1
